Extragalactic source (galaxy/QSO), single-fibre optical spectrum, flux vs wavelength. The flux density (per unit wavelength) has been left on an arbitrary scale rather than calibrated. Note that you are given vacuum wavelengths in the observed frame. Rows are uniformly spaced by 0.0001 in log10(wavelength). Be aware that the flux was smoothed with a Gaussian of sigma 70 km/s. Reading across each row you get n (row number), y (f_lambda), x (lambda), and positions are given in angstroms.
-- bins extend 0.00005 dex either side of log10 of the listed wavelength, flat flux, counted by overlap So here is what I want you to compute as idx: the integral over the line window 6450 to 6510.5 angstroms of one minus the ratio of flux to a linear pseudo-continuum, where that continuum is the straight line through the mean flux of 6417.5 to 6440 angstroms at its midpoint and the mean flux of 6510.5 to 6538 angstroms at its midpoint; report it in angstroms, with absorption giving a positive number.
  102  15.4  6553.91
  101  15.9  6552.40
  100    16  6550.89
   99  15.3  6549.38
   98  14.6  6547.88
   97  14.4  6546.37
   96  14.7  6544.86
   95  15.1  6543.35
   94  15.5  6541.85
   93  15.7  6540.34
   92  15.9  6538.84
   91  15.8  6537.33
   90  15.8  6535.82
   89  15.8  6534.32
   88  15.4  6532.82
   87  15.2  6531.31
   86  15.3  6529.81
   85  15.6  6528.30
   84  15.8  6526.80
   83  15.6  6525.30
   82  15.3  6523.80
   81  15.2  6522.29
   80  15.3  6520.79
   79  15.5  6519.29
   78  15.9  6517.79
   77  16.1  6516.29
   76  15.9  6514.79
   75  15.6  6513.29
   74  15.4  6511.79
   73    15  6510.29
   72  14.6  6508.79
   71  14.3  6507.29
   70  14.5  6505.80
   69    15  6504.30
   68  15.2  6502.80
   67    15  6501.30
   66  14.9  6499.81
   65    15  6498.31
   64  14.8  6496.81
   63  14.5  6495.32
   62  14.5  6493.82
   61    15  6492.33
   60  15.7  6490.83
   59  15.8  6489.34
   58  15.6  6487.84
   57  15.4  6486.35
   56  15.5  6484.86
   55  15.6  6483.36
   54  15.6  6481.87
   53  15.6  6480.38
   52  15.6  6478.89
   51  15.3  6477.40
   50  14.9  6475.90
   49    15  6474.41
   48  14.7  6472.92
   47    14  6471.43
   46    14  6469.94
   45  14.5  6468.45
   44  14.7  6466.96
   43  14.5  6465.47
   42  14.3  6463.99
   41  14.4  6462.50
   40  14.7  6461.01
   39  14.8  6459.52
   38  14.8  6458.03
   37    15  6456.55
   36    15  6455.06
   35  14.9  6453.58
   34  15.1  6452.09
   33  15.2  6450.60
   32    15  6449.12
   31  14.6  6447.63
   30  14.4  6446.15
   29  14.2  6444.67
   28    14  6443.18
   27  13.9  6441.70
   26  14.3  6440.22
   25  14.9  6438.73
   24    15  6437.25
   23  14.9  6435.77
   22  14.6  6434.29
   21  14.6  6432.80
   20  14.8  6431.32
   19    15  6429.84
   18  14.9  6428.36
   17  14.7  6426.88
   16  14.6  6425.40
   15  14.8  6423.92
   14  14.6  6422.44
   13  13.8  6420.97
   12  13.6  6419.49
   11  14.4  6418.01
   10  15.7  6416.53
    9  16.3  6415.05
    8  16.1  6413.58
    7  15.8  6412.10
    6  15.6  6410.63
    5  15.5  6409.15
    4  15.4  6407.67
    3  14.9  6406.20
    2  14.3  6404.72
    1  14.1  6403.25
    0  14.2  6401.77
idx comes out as 0.7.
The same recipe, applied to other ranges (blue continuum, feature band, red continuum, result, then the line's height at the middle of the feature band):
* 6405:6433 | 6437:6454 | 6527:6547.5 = 0.5 angstroms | 15.1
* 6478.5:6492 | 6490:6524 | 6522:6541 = 1.0 angstroms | 15.6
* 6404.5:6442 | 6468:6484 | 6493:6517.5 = 0.0 angstroms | 15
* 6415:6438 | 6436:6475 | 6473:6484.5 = 1.1 angstroms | 15.1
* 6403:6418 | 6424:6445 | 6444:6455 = 0.6 angstroms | 15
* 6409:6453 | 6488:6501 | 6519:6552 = 0.1 angstroms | 15.2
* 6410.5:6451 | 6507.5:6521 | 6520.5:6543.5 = 0.0 angstroms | 15.4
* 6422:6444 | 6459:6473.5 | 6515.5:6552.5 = 0.4 angstroms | 14.9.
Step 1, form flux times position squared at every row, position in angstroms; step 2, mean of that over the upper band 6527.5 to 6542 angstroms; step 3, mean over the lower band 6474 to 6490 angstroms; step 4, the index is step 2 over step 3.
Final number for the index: 1.03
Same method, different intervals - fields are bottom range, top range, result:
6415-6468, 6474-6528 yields 1.06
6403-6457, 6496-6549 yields 1.06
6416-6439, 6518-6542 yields 1.09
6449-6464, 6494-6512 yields 1.01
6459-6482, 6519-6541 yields 1.07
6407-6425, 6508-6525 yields 1.05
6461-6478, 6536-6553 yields 1.08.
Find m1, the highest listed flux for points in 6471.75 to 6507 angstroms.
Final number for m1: 15.8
